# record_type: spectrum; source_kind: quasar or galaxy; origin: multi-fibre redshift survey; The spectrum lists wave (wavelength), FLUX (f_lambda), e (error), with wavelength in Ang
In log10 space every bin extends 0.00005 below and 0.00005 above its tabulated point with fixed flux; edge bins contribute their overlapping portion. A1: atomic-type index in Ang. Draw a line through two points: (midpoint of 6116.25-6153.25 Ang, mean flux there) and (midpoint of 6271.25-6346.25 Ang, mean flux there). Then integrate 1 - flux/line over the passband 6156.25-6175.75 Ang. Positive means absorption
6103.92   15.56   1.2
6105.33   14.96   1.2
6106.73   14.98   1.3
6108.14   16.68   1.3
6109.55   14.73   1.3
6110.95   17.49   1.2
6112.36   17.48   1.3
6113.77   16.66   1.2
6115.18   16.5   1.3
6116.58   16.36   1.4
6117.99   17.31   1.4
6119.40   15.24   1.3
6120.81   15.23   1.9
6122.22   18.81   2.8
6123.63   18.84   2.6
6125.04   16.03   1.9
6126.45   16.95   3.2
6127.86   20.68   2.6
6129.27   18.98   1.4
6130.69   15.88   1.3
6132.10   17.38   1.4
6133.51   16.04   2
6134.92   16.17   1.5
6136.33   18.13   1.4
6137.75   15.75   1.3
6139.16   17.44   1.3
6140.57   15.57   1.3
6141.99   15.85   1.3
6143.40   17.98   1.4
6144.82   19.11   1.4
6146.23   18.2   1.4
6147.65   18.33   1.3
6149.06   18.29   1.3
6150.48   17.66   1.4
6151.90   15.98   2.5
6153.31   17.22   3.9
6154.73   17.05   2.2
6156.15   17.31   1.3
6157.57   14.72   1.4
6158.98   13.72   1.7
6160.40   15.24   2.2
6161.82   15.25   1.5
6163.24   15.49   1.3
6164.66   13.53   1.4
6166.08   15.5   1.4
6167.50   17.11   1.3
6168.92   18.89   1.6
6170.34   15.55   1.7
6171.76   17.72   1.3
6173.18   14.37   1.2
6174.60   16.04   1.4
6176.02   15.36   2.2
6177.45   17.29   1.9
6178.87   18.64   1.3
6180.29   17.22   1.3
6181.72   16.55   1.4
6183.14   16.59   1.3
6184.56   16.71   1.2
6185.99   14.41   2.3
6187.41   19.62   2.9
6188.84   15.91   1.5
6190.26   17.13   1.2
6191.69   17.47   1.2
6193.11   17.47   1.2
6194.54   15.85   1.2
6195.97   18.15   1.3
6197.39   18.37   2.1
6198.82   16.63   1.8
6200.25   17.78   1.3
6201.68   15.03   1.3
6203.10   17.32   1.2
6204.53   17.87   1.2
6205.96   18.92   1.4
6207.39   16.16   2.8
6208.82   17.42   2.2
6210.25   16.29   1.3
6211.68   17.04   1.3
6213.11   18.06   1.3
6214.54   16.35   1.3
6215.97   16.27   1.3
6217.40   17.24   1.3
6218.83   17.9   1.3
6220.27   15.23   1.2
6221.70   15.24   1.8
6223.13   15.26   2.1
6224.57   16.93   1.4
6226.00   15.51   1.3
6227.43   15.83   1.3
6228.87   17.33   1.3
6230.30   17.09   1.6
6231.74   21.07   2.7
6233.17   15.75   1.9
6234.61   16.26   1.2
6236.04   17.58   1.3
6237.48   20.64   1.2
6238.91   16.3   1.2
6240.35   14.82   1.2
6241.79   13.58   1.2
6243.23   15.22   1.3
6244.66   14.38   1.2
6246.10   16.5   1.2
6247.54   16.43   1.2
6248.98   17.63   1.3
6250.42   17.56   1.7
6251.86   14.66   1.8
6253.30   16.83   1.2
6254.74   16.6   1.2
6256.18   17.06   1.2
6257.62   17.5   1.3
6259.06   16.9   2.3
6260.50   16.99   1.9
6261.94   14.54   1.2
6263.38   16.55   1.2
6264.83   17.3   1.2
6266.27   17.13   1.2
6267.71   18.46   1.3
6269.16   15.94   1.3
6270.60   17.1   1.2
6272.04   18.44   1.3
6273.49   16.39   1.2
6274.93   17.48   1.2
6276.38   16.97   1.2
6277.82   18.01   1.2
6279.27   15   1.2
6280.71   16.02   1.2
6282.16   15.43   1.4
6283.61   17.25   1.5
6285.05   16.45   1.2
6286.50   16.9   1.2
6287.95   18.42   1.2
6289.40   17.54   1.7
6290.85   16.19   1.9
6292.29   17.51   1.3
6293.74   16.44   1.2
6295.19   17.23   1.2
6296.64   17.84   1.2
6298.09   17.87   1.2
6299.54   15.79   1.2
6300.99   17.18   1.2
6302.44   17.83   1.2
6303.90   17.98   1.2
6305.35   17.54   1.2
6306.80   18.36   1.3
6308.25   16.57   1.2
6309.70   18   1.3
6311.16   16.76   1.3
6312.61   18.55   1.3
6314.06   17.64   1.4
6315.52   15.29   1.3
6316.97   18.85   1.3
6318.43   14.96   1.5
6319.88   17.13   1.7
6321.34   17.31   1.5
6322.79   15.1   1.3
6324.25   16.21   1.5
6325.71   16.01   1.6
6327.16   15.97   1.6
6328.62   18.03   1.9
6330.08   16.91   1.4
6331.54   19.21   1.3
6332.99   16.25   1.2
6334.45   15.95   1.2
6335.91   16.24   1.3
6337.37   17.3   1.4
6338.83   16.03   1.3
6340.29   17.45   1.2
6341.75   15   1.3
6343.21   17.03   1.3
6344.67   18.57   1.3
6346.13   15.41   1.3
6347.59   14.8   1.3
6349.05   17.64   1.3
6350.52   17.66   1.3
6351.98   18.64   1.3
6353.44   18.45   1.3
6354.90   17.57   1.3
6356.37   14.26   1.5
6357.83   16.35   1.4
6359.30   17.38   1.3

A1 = 1.73 Ang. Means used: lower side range 17.2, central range 15.7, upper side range 17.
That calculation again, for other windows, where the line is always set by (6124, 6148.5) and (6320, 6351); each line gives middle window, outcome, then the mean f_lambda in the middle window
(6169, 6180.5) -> 0.4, 16.6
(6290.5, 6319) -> -0.8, 17.2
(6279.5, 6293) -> 0.0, 16.8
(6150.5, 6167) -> 1.5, 15.7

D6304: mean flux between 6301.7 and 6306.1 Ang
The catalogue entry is 17.8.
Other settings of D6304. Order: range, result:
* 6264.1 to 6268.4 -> 17.6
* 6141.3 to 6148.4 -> 17.9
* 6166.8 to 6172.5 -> 17.3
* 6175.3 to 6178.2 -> 16.3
